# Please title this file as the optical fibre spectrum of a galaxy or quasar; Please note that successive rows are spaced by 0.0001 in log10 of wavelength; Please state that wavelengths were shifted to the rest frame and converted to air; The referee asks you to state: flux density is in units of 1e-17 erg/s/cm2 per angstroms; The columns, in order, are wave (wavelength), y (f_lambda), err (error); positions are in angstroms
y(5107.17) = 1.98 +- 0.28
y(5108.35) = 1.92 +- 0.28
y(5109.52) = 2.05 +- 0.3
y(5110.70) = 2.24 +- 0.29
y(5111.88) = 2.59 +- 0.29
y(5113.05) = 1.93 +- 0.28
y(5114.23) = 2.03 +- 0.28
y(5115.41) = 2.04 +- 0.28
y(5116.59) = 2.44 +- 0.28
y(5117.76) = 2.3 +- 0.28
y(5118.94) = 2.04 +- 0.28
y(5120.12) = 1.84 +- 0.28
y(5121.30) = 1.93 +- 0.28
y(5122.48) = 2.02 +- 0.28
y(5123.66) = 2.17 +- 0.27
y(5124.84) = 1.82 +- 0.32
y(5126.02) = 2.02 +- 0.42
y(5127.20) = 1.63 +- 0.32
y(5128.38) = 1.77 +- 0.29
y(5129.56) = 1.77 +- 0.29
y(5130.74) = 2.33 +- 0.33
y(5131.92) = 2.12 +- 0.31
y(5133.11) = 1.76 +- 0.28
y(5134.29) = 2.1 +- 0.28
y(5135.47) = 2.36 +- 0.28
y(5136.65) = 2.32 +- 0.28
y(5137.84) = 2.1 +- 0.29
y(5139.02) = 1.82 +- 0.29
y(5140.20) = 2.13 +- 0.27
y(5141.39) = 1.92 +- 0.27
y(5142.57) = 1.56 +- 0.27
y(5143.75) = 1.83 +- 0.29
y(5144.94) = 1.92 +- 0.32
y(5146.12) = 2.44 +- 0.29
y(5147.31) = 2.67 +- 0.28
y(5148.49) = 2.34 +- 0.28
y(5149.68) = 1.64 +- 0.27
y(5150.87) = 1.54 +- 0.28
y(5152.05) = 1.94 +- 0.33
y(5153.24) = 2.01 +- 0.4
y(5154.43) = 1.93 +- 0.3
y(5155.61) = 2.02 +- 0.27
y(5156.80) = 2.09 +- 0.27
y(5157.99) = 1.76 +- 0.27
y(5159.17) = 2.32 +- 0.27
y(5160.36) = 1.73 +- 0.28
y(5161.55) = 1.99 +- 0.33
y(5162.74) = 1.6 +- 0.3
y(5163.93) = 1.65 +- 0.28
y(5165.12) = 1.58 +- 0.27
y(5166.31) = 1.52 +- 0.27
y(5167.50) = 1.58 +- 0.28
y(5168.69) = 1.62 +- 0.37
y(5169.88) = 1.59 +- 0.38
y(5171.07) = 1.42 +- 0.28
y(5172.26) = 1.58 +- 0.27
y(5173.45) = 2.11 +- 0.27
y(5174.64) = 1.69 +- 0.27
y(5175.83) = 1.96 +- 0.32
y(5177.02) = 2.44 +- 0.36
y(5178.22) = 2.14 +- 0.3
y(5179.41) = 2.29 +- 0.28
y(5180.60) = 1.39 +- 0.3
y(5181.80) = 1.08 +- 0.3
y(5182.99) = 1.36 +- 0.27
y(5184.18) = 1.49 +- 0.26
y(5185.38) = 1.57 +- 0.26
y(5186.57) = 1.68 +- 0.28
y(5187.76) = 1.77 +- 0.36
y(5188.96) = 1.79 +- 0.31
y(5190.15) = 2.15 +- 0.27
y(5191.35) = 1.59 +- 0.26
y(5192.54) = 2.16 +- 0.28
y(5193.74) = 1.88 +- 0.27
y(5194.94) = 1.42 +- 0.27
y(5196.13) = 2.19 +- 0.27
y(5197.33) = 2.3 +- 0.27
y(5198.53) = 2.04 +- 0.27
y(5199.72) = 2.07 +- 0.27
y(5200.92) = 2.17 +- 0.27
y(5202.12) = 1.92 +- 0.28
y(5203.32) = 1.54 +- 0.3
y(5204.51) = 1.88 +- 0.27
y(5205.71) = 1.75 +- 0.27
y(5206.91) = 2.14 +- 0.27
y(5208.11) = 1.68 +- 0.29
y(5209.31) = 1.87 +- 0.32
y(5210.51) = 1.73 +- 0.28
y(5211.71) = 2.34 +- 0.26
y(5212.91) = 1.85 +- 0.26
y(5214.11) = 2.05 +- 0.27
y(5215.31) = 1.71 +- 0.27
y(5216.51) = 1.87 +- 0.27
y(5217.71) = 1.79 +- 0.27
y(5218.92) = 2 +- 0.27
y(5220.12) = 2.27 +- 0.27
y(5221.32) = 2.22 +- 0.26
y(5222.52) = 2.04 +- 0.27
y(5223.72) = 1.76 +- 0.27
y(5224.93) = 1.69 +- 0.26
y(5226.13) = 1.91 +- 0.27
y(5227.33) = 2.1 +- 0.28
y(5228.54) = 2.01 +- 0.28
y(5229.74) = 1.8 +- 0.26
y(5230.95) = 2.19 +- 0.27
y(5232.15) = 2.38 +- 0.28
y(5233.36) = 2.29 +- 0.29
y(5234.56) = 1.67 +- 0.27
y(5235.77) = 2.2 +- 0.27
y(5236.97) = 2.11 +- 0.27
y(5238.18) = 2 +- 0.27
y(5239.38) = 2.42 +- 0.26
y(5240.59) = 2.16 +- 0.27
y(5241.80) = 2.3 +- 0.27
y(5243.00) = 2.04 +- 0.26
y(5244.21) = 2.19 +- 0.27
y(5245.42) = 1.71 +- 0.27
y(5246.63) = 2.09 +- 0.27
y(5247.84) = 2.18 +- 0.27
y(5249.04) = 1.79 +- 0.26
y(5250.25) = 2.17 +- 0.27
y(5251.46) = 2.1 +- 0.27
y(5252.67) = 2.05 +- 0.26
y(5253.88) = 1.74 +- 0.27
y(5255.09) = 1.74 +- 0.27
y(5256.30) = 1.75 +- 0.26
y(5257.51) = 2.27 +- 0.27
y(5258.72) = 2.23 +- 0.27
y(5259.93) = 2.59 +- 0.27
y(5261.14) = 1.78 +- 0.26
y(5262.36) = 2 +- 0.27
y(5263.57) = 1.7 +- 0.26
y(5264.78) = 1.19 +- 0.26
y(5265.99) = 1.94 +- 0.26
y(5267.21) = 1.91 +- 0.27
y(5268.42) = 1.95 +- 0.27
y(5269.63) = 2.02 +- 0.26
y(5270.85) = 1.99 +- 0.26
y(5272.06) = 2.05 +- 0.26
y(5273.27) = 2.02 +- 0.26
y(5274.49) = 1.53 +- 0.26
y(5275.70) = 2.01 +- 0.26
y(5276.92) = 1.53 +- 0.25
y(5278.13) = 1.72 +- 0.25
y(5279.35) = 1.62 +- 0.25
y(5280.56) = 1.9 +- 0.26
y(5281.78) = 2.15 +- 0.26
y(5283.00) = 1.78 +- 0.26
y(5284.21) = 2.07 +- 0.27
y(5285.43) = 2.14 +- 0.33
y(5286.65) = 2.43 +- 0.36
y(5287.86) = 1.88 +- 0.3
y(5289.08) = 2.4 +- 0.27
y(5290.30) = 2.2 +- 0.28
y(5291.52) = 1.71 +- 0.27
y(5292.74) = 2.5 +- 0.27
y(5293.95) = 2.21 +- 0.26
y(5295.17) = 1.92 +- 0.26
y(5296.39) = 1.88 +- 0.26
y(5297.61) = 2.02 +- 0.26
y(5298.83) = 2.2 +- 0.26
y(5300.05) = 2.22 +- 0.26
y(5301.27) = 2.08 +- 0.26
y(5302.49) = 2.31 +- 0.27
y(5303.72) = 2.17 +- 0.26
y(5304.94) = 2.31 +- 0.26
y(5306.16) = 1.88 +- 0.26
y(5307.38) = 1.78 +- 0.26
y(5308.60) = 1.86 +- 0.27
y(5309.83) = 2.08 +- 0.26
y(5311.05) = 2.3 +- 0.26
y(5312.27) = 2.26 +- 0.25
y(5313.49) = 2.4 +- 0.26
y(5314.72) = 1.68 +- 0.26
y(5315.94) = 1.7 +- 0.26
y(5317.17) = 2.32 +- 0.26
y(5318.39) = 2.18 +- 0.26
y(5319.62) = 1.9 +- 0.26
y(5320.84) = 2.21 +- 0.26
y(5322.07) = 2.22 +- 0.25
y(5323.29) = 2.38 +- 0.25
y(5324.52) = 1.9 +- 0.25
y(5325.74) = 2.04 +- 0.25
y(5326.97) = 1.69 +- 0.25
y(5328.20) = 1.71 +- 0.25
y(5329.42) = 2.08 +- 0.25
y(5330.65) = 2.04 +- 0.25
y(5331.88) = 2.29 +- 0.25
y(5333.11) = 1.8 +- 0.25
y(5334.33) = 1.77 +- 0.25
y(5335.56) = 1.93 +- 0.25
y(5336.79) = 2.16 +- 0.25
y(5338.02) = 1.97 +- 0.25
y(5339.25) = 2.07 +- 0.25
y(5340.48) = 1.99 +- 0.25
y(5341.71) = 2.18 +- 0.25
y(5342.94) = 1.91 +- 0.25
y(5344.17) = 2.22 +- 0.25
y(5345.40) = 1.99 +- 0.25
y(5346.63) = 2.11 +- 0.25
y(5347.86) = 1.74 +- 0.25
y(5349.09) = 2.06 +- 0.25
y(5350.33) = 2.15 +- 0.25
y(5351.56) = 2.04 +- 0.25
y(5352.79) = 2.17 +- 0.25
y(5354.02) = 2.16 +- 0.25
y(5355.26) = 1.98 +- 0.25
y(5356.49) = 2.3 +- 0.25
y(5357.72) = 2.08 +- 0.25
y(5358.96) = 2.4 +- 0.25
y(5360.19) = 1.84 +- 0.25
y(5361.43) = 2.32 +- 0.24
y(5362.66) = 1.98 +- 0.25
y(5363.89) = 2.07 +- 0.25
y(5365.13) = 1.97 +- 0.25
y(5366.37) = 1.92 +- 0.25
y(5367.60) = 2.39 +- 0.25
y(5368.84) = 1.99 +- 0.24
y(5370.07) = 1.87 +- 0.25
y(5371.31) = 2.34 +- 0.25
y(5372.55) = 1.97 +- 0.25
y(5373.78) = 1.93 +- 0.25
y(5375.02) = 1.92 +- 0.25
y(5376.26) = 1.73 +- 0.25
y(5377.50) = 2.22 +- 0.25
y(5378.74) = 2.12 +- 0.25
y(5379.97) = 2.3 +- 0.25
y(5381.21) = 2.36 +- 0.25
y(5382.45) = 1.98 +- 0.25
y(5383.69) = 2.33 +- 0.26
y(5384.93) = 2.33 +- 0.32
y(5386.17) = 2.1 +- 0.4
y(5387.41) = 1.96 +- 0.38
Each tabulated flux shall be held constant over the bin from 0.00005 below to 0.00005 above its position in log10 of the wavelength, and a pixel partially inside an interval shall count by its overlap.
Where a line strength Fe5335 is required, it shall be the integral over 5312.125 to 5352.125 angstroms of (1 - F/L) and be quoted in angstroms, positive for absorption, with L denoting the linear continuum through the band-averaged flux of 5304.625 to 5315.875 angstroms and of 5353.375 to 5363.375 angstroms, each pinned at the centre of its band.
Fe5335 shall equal 0.97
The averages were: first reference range 2.04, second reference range 2.13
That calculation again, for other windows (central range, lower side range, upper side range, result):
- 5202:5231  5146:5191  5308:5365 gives -0.5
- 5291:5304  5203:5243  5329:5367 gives -0.5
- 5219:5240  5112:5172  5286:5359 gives -0.6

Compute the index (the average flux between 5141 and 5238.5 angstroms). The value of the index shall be 1.89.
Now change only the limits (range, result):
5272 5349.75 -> 2.03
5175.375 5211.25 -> 1.85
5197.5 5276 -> 1.98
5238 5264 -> 2.05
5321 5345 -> 2.02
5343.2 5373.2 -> 2.08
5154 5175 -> 1.77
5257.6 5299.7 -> 1.98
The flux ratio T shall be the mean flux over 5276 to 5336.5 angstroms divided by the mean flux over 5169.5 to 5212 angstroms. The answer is 1.11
